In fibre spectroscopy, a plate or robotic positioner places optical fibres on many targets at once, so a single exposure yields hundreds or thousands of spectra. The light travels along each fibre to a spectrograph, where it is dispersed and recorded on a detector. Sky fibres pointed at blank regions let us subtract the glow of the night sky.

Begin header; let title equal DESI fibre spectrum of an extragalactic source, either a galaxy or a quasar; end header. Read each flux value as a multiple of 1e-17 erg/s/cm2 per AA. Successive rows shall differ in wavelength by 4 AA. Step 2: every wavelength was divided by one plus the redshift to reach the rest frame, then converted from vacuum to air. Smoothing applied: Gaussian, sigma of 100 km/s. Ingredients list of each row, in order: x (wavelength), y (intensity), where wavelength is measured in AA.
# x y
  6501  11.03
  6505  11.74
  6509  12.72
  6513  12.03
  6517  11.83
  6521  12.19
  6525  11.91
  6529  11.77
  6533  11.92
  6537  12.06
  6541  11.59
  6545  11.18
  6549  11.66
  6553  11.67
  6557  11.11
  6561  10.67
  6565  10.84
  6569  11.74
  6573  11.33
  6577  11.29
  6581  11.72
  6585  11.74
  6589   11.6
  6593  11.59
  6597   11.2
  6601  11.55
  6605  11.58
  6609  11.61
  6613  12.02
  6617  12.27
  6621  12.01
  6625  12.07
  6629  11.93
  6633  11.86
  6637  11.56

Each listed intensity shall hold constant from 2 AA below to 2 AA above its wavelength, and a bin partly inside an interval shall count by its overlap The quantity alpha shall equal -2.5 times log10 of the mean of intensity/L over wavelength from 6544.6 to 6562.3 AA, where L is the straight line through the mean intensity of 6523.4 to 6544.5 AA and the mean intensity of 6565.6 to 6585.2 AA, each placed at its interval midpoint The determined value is 0.04 mag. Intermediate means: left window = 11.8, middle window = 11.3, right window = 11.5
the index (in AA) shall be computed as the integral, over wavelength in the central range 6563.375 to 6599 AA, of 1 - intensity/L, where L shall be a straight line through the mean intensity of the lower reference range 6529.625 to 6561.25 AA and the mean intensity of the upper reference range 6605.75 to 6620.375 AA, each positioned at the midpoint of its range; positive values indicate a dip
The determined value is 0.9 AA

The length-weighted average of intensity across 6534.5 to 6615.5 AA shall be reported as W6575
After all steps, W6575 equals 11.5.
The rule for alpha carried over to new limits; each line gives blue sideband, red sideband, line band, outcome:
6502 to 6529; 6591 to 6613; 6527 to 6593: 0.03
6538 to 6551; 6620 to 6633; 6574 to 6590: 0.02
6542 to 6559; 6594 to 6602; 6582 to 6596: -0.02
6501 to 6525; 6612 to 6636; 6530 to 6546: 0.03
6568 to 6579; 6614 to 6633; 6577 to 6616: 0.01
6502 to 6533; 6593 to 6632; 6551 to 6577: 0.06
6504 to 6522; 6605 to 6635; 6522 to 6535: 0.02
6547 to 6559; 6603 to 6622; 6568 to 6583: 0.01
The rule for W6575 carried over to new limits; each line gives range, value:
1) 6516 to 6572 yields 11.6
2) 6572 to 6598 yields 11.5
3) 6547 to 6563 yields 11.3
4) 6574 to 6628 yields 11.7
